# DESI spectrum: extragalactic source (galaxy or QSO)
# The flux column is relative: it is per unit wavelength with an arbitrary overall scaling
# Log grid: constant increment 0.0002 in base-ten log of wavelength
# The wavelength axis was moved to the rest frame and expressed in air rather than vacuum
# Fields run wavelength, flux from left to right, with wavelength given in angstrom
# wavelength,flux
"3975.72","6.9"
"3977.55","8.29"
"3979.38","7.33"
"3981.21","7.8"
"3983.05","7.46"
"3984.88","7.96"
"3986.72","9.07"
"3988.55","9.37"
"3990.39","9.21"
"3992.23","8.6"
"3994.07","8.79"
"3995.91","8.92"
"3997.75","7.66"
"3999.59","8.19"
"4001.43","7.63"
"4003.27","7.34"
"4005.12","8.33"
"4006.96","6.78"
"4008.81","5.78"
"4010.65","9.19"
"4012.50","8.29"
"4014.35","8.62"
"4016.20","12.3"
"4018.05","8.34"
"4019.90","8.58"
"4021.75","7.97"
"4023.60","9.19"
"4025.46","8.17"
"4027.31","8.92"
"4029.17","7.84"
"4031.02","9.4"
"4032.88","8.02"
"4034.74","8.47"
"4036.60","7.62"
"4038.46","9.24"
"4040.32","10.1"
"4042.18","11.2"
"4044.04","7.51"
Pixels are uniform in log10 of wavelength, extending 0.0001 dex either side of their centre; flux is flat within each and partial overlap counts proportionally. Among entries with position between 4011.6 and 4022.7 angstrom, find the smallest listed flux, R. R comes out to 7.97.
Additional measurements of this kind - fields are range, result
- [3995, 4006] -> 7.34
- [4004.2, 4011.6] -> 5.78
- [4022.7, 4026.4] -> 8.17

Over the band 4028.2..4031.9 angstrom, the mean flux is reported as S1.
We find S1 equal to 8.62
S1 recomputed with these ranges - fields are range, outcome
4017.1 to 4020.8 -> 8.49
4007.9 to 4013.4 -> 7.76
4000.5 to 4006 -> 7.76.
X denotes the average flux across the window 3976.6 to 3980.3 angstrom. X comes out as 7.81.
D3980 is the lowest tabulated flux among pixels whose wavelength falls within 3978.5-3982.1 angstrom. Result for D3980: 7.33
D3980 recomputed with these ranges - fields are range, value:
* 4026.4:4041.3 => 7.62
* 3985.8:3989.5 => 9.07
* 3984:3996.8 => 7.96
